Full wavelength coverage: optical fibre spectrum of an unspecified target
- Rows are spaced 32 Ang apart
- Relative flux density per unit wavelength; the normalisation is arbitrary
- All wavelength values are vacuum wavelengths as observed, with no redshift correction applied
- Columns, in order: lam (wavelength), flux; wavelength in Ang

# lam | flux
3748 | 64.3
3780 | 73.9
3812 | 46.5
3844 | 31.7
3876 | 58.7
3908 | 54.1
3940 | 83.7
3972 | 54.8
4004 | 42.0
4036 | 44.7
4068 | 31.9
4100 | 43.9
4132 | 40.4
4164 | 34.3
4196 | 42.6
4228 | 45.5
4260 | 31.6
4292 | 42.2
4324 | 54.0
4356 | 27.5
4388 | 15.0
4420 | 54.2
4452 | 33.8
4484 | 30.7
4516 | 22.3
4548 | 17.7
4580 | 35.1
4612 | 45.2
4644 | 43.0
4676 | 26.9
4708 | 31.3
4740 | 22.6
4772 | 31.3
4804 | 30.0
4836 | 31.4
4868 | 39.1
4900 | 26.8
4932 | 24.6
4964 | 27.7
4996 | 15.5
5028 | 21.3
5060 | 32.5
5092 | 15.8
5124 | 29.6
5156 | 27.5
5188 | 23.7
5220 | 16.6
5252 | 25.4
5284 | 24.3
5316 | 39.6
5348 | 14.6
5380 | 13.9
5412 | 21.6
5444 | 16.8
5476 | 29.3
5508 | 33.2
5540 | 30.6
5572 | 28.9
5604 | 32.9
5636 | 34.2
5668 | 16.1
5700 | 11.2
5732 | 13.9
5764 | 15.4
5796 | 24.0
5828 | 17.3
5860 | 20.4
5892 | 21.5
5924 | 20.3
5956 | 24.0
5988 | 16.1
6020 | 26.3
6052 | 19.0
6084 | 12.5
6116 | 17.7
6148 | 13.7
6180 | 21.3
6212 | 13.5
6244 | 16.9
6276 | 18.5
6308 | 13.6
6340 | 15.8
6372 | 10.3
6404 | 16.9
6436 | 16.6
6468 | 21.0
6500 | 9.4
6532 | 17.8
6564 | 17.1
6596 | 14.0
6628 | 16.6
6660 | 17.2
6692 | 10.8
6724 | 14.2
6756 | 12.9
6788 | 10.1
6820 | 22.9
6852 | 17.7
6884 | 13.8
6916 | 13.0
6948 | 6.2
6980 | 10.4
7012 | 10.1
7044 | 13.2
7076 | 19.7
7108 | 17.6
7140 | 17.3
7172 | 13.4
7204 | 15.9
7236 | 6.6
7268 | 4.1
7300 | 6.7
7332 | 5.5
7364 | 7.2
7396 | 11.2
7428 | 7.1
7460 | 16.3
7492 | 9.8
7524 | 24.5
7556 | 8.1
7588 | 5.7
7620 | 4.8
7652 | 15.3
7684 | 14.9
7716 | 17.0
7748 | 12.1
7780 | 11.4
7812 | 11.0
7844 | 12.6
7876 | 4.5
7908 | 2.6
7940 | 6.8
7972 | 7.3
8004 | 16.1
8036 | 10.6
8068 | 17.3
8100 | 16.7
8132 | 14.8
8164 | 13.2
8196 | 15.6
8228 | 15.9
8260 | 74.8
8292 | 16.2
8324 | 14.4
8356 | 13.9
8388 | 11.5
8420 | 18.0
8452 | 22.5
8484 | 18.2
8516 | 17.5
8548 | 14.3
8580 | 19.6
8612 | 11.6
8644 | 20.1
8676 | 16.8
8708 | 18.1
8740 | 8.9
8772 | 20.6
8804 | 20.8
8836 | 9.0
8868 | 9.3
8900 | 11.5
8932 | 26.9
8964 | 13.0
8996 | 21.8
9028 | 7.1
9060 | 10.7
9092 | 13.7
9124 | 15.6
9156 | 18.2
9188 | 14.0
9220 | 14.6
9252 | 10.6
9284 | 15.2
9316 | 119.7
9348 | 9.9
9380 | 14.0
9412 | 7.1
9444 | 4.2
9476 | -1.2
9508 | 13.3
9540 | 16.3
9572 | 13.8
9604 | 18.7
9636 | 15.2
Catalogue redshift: 1.21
